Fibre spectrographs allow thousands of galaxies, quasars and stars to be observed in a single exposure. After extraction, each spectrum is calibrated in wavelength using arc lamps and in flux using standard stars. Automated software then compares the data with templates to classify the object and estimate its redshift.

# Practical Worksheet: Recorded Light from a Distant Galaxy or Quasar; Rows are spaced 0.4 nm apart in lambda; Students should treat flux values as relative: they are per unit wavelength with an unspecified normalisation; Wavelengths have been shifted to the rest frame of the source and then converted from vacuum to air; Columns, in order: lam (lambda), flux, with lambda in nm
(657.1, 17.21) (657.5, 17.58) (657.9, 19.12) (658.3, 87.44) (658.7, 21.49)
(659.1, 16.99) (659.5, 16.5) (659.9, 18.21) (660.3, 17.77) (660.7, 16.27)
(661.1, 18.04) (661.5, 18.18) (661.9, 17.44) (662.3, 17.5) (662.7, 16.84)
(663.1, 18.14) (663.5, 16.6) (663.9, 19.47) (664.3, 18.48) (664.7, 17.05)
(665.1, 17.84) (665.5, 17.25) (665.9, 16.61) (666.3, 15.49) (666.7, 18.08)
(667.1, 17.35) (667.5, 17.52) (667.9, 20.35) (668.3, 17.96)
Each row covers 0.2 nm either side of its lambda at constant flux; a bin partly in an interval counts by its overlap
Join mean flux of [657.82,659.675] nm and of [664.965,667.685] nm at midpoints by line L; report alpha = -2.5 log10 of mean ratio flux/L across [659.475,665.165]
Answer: 0.39 mag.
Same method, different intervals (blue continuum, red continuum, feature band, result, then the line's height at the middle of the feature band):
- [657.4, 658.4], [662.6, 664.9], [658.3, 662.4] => 0.40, 30.2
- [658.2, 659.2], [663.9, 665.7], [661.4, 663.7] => 0.43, 26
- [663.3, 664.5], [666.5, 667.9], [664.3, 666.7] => 0.06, 18.1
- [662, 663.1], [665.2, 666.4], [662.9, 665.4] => -0.06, 17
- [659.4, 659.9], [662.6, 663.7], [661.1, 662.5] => -0.03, 17.2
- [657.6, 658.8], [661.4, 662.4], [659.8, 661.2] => 0.46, 27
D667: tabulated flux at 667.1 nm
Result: 17.35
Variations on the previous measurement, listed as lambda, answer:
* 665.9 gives 16.61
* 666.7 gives 18.08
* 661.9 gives 17.44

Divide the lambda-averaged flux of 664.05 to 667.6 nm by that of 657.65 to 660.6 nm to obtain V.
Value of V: 0.63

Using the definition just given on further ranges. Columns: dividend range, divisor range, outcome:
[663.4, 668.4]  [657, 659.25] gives 0.57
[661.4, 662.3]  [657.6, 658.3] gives 0.46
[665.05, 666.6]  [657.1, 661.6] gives 0.69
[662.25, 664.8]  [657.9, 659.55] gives 0.50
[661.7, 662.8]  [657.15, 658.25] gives 0.63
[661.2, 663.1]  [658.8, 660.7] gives 1.01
